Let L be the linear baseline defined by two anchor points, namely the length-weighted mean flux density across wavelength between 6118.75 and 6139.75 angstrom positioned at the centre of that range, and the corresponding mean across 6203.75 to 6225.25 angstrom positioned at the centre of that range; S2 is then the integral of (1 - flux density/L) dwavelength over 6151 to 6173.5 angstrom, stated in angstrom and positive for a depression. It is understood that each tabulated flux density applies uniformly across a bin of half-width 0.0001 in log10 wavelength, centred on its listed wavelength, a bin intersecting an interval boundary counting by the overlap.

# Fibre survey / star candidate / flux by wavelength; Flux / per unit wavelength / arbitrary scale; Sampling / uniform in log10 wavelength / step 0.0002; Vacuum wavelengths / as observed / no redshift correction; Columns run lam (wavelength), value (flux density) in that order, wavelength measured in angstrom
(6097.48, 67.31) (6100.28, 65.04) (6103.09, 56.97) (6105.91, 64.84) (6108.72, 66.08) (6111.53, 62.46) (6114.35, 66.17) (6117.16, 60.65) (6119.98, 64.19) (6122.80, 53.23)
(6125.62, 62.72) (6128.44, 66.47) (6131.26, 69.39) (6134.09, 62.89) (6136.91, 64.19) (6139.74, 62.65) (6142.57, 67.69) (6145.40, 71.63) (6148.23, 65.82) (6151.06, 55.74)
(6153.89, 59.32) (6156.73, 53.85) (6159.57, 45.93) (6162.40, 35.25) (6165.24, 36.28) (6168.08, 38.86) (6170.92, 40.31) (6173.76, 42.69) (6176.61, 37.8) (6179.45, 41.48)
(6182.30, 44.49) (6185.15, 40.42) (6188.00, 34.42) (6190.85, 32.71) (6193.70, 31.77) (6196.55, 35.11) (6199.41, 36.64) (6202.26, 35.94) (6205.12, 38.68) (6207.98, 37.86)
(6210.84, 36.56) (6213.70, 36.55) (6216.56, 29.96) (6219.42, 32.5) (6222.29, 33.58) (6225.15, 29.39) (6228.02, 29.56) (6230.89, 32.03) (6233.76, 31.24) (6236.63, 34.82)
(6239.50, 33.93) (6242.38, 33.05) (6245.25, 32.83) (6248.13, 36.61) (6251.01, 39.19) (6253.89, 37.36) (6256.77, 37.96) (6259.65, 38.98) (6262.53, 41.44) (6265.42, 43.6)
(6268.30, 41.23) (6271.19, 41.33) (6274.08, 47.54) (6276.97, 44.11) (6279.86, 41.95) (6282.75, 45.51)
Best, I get 3.22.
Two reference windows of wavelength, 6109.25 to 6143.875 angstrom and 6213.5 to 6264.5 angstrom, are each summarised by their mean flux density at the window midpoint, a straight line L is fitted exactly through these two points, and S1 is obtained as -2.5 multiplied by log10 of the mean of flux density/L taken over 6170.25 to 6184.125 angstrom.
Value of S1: 0.22 mag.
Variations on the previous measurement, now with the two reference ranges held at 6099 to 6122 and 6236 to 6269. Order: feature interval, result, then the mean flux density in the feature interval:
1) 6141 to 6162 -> -0.06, 58.8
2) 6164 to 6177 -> 0.31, 39.3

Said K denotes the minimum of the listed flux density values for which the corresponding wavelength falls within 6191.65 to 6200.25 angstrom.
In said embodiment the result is 31.77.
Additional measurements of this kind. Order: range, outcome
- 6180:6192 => 32.71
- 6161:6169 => 35.25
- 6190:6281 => 29.39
